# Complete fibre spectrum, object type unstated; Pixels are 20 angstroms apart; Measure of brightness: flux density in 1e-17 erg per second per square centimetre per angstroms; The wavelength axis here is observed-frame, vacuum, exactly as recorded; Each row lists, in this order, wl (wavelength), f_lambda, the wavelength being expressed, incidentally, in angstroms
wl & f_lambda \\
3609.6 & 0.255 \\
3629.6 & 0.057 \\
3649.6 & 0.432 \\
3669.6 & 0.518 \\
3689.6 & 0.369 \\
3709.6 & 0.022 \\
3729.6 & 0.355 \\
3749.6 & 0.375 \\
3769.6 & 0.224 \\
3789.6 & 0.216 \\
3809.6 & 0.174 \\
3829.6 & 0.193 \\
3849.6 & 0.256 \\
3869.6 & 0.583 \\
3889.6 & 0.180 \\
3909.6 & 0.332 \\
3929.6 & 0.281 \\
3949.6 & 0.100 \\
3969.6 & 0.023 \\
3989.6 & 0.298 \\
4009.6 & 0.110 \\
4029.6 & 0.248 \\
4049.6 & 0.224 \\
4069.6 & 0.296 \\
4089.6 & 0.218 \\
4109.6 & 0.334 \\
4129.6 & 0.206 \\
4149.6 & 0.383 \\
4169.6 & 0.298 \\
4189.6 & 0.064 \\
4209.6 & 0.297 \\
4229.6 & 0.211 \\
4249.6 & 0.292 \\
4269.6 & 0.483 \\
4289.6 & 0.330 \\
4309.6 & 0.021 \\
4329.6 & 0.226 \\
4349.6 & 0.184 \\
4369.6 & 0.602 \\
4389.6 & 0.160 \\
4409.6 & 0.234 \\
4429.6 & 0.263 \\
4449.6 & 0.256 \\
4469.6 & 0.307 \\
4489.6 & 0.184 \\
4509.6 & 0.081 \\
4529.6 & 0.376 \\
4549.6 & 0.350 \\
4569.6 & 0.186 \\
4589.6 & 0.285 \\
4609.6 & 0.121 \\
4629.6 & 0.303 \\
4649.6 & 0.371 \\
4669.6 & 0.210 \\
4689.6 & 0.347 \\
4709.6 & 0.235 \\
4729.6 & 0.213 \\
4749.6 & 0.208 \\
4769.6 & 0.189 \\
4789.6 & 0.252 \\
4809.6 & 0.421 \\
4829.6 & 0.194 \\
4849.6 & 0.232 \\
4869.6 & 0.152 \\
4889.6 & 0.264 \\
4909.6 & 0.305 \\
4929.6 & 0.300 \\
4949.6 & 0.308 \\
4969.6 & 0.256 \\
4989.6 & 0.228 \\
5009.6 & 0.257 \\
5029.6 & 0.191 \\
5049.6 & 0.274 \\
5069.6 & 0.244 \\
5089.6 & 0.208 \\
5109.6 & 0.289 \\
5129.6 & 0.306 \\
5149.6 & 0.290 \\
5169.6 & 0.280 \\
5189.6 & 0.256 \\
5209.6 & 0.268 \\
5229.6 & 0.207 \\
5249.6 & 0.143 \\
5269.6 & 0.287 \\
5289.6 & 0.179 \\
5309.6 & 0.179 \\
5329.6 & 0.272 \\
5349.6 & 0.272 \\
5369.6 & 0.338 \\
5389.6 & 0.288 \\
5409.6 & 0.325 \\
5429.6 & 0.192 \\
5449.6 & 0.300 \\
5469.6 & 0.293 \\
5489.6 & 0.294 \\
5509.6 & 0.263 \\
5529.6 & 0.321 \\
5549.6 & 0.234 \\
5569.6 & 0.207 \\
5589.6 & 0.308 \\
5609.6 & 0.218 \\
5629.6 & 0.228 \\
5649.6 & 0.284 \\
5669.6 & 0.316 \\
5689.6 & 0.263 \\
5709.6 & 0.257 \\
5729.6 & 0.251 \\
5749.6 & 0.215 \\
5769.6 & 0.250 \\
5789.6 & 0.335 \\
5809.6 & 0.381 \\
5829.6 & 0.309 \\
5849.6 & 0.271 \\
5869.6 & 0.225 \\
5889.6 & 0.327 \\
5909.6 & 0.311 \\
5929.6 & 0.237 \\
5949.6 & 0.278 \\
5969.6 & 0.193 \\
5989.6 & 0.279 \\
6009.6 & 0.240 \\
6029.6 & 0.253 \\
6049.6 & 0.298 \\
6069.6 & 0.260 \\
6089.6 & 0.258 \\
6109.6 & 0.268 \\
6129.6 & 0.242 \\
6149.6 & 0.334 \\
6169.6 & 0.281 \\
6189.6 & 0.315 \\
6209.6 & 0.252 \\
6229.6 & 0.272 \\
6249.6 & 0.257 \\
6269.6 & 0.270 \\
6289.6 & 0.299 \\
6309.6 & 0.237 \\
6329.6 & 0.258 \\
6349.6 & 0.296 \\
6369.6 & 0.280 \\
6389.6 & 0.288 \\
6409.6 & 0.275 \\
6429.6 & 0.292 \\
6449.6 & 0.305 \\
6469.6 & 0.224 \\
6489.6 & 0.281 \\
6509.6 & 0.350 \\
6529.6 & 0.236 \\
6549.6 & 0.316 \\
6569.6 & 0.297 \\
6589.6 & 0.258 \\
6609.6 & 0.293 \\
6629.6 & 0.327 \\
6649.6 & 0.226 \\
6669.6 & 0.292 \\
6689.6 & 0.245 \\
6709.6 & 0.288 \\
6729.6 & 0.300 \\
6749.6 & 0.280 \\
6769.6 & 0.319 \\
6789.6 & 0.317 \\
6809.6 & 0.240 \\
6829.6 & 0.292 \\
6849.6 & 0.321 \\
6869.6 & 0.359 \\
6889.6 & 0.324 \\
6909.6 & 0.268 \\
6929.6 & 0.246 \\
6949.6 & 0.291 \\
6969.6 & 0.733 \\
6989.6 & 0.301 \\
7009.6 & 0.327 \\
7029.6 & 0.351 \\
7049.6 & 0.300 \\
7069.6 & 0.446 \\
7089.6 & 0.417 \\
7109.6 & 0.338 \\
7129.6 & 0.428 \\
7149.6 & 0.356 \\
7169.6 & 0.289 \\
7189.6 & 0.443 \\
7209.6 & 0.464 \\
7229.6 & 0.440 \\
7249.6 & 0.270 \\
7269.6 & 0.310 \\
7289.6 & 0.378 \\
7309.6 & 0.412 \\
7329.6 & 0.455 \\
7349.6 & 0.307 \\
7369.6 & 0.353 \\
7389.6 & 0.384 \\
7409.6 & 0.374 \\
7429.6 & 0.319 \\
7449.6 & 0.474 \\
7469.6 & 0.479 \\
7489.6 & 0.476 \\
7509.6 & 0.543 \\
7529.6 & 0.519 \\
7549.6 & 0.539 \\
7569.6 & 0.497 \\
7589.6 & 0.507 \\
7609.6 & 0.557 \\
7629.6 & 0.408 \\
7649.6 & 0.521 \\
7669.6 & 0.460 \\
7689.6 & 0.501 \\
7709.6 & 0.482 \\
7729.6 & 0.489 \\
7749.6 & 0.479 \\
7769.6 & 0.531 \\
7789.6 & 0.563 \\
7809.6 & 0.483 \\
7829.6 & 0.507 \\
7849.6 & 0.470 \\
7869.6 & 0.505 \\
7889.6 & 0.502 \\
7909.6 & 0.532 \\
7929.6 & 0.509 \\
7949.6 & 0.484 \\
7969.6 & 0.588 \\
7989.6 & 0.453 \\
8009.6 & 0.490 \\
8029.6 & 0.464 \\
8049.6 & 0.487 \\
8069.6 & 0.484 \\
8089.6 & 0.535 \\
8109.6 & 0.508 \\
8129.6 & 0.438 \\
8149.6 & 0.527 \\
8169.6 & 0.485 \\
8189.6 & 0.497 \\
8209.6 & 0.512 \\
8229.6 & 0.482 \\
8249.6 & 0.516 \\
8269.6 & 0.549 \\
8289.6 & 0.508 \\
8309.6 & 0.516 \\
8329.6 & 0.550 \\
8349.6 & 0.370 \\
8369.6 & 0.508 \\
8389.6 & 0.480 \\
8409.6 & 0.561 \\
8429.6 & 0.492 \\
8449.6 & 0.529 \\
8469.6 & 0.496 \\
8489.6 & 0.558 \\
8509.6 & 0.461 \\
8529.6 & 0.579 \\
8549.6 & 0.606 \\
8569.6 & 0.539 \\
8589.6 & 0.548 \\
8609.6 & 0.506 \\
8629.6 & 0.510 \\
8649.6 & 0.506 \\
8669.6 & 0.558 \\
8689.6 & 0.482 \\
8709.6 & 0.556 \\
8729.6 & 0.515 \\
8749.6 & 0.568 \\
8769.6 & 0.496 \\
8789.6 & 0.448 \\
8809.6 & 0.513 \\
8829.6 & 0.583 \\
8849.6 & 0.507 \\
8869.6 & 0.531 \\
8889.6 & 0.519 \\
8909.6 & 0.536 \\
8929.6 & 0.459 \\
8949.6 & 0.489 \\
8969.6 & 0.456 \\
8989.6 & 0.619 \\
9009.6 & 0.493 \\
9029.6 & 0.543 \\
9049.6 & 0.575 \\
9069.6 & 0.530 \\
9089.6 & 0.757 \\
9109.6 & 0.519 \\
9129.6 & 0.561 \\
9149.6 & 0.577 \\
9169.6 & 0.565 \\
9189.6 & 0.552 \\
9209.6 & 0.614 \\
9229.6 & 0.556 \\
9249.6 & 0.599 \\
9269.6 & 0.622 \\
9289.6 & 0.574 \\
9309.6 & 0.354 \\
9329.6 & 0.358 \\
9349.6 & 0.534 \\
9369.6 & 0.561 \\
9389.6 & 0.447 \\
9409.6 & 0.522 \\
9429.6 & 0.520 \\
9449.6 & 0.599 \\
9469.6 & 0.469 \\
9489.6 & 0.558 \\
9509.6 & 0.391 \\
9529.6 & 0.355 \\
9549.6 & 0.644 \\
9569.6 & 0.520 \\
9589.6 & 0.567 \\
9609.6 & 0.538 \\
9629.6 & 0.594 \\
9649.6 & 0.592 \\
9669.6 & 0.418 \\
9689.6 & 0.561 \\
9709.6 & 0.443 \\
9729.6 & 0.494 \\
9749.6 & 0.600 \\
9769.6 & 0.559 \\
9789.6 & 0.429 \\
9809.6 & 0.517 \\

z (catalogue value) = 0.870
